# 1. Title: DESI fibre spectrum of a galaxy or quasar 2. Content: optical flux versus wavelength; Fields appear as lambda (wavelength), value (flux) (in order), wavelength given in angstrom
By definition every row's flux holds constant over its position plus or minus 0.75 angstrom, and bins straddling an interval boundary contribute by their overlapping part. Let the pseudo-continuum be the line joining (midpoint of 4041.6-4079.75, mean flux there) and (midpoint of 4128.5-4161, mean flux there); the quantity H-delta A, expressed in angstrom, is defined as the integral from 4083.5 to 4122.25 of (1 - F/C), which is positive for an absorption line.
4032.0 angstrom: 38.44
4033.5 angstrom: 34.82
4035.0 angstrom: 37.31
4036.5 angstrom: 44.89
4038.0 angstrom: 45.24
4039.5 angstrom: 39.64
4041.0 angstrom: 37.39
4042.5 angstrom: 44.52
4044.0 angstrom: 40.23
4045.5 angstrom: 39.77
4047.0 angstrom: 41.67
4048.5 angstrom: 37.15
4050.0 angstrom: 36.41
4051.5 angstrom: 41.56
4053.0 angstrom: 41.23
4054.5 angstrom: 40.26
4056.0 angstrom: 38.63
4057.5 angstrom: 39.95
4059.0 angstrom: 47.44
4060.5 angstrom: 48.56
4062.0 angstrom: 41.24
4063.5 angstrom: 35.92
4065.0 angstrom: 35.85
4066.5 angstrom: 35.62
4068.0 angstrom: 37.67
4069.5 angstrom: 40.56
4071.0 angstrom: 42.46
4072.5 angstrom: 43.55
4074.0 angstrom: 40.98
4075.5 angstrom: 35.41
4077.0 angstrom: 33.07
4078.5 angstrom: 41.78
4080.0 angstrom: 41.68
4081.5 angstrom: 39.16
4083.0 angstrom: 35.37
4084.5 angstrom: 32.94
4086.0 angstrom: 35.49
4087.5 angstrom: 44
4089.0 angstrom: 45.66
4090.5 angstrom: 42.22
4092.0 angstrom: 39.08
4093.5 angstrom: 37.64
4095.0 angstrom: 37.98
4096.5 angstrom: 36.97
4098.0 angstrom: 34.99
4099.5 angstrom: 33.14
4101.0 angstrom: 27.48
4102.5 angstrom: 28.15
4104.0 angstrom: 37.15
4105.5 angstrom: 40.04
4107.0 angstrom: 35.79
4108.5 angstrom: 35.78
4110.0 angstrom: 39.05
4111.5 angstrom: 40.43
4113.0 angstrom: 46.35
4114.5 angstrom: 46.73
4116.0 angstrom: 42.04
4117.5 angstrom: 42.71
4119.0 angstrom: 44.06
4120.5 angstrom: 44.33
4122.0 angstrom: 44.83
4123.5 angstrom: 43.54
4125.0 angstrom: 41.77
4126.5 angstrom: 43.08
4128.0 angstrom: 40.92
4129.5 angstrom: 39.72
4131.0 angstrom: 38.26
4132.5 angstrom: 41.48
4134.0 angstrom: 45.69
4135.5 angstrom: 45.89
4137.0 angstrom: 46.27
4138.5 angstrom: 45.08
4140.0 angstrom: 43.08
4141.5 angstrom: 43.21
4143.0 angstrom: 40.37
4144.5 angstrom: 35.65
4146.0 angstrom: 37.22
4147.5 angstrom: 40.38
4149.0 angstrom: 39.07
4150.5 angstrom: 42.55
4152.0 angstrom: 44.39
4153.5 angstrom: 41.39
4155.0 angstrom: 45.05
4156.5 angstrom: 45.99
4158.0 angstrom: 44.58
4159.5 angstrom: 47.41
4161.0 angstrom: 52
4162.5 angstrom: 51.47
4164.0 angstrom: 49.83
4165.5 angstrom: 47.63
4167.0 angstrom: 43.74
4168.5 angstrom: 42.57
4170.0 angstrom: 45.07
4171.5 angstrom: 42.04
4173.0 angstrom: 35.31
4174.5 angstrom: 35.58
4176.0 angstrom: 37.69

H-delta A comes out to 2.3 angstrom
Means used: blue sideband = 40.1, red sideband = 42.7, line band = 38.9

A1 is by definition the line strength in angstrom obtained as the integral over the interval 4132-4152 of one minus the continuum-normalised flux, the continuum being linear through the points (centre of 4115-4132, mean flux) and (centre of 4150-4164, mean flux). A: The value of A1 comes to 1.1 angstrom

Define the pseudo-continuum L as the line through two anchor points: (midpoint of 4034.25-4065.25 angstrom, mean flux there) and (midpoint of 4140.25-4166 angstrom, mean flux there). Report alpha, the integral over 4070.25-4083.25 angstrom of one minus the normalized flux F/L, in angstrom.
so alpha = 0.7 angstrom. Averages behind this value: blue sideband 40.8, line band 39.4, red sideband 44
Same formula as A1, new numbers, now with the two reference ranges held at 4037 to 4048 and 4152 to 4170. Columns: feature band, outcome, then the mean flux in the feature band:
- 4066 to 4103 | 4.5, 37.8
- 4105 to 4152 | 3.2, 41.8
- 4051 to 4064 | 0.0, 41.8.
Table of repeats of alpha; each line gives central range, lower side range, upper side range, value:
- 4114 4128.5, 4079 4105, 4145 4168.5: -1.0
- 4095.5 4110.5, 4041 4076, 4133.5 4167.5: 2.6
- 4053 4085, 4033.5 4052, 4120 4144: 1.2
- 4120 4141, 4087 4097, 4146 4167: 0.1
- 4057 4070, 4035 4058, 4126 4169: 0.2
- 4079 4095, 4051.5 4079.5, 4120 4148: 0.6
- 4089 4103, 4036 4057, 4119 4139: 2.0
